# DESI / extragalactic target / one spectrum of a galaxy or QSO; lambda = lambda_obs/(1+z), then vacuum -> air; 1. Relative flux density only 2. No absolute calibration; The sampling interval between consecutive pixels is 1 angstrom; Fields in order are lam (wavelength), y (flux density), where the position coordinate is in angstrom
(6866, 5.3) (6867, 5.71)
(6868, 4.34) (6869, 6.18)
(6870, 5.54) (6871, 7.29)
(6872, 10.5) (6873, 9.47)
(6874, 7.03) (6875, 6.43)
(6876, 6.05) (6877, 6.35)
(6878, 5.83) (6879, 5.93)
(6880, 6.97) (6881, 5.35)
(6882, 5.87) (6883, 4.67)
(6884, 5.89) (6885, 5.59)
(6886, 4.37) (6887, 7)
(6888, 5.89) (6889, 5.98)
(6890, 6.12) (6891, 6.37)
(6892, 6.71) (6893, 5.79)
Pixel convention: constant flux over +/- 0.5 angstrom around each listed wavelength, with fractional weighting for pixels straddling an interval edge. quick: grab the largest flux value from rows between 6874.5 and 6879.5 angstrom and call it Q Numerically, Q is 6.43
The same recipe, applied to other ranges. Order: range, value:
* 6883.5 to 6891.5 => 7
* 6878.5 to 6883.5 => 6.97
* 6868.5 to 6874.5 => 10.5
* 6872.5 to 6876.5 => 9.47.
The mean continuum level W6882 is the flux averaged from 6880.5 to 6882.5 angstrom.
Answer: 5.61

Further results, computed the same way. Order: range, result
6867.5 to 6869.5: 5.26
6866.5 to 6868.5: 5.03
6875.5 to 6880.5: 6.23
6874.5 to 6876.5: 6.24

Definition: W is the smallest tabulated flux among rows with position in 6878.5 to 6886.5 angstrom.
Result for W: 4.37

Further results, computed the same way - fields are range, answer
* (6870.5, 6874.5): 7.03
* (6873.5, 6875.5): 6.43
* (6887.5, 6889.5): 5.89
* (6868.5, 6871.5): 5.54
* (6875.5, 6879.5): 5.83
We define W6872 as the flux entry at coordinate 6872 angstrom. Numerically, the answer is 10.5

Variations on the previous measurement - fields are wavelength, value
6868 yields 4.34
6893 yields 5.79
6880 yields 6.97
